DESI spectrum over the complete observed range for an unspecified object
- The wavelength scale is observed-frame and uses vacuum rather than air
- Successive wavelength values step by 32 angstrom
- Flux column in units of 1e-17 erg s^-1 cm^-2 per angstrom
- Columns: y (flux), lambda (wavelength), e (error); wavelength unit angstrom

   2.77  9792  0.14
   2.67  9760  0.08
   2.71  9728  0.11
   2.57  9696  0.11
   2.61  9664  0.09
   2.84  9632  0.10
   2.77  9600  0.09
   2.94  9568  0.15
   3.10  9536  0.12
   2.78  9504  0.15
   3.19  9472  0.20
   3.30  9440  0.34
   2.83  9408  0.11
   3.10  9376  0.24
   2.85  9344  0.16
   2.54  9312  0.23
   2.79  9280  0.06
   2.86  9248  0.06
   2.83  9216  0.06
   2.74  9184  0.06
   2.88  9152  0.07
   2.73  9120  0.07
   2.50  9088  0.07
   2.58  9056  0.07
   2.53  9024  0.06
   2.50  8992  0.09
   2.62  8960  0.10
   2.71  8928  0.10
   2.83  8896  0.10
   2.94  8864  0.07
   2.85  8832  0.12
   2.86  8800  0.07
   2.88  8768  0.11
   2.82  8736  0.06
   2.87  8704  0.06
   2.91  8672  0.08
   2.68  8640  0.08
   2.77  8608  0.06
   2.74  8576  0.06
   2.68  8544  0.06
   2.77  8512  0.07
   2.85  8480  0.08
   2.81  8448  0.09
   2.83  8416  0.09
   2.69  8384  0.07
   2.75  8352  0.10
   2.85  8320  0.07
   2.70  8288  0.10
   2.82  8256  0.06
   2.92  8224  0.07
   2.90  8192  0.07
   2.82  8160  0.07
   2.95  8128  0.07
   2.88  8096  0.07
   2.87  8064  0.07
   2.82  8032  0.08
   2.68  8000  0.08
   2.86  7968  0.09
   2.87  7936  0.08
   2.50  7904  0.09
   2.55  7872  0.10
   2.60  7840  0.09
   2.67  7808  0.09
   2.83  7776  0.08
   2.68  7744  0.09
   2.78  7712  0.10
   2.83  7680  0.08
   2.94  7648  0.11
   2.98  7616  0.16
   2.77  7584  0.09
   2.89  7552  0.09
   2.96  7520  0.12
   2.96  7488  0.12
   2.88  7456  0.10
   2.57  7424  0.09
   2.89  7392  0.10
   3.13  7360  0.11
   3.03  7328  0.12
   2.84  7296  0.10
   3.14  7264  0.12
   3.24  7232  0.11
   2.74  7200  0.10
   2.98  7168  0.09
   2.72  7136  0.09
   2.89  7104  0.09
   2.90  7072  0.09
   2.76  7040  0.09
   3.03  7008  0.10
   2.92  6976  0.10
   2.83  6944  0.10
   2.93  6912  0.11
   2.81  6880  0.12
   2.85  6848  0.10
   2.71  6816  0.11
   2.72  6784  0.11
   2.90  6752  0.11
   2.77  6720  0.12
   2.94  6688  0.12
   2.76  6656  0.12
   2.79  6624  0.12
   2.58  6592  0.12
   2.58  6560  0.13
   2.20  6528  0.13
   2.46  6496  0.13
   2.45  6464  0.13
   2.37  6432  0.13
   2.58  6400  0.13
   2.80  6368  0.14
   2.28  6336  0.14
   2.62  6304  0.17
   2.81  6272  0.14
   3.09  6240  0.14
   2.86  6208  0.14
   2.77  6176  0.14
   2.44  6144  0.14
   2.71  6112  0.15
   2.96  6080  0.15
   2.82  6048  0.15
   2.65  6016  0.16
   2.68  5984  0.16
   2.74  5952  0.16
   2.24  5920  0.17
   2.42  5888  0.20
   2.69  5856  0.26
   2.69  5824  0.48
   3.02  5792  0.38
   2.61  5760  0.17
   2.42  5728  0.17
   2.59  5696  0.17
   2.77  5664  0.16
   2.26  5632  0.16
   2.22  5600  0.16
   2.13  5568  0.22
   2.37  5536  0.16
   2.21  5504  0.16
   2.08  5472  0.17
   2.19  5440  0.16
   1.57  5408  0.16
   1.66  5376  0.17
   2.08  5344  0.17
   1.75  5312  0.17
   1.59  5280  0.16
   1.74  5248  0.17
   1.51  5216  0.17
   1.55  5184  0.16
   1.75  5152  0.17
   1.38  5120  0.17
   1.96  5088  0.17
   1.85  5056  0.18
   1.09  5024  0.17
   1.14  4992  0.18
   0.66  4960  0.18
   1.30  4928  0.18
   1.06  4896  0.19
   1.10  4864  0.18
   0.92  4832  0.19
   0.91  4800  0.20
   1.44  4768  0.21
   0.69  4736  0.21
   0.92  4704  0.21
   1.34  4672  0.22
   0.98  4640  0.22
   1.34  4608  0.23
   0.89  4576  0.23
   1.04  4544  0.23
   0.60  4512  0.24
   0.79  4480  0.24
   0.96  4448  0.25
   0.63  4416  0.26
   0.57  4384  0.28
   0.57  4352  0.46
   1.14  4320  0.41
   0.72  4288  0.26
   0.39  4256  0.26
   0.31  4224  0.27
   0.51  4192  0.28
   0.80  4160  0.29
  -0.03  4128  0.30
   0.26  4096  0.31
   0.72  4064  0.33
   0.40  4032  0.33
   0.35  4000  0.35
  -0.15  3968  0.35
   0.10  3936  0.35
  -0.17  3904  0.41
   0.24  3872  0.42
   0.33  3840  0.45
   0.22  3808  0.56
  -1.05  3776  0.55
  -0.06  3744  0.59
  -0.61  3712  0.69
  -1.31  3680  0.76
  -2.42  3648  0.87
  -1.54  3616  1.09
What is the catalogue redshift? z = 0.26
